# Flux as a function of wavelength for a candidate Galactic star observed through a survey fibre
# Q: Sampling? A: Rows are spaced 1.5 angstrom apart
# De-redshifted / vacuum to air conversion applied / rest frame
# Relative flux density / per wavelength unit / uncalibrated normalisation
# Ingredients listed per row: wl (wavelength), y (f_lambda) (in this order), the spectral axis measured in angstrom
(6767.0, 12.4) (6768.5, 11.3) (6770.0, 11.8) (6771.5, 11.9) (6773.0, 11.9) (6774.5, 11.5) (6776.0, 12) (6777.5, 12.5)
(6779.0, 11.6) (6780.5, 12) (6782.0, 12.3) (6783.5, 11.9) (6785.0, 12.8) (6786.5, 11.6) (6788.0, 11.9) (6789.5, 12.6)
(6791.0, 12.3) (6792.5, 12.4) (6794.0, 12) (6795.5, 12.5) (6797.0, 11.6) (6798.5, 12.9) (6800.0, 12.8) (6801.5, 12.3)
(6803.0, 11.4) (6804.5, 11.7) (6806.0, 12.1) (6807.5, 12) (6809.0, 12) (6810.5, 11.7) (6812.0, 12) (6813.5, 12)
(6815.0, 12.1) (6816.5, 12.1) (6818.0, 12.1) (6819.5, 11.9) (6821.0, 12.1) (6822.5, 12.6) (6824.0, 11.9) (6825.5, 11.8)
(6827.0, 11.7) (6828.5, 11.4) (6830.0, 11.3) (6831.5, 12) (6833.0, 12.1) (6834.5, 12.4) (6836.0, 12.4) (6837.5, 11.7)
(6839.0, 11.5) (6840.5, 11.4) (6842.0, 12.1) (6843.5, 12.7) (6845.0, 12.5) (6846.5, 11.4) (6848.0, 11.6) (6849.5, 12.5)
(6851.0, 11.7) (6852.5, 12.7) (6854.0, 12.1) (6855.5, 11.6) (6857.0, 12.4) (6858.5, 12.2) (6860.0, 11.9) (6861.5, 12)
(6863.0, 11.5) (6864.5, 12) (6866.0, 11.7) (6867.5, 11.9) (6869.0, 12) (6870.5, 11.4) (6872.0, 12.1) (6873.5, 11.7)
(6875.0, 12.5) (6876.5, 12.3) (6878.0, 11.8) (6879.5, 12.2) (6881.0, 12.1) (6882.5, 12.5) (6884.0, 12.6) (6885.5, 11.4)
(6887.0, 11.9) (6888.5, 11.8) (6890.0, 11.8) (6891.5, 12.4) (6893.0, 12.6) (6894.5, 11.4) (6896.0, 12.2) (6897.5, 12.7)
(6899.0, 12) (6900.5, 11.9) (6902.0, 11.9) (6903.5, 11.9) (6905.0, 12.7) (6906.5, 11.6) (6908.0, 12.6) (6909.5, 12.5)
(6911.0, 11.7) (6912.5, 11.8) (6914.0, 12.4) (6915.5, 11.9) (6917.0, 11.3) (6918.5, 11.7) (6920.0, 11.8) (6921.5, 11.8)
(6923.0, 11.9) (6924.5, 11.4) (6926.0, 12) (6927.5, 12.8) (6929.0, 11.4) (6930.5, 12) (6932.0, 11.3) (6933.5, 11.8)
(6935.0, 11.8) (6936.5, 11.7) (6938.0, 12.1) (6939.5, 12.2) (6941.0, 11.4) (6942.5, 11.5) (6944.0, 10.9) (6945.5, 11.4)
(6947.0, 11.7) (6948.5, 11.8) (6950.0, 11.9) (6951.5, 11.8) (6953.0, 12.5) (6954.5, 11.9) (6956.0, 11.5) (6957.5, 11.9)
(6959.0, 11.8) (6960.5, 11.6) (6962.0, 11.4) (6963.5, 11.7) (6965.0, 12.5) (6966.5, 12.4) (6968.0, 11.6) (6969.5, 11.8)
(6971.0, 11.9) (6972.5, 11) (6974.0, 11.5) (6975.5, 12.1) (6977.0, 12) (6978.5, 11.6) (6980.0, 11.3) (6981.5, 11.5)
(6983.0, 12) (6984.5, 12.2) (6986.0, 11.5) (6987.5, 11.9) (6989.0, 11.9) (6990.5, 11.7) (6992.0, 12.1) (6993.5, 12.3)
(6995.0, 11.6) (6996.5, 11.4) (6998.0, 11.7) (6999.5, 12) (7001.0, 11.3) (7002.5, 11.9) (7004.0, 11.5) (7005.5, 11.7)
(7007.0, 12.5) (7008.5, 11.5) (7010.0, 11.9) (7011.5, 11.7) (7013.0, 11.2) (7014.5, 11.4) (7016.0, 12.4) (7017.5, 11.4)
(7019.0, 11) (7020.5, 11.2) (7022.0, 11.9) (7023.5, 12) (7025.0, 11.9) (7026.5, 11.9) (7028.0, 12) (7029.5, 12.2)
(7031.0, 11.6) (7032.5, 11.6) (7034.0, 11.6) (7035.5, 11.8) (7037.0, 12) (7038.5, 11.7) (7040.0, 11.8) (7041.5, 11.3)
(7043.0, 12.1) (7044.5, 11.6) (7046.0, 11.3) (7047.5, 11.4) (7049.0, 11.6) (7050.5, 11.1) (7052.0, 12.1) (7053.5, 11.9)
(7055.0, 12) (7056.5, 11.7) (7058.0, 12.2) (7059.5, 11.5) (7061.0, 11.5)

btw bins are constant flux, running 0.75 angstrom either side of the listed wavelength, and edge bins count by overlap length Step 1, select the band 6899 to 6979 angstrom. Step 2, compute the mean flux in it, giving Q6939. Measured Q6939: 11.8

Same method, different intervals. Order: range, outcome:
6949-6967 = 11.9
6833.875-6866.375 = 12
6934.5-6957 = 11.7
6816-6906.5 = 12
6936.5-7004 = 11.8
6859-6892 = 12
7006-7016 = 11.8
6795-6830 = 12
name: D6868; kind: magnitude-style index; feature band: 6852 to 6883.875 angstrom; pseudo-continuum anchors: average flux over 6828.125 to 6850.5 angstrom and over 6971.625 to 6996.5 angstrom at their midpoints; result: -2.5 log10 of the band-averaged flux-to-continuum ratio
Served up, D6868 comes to -0.01 mag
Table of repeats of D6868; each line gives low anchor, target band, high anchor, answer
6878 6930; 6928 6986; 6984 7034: 0.01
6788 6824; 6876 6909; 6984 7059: -0.01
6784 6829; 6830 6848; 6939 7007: 0.00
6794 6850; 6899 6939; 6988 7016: 0.00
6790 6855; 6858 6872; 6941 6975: 0.01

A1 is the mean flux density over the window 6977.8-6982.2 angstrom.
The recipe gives 11.5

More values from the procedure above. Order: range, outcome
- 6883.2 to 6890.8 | 11.9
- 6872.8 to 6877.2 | 12.2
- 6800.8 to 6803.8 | 11.8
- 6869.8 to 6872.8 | 11.8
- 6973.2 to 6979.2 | 11.8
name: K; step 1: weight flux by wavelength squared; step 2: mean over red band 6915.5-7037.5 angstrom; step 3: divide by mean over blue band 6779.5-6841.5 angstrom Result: 1.03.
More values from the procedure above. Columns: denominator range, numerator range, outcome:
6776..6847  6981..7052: 1.03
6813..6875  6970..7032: 1.03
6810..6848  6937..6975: 1.02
